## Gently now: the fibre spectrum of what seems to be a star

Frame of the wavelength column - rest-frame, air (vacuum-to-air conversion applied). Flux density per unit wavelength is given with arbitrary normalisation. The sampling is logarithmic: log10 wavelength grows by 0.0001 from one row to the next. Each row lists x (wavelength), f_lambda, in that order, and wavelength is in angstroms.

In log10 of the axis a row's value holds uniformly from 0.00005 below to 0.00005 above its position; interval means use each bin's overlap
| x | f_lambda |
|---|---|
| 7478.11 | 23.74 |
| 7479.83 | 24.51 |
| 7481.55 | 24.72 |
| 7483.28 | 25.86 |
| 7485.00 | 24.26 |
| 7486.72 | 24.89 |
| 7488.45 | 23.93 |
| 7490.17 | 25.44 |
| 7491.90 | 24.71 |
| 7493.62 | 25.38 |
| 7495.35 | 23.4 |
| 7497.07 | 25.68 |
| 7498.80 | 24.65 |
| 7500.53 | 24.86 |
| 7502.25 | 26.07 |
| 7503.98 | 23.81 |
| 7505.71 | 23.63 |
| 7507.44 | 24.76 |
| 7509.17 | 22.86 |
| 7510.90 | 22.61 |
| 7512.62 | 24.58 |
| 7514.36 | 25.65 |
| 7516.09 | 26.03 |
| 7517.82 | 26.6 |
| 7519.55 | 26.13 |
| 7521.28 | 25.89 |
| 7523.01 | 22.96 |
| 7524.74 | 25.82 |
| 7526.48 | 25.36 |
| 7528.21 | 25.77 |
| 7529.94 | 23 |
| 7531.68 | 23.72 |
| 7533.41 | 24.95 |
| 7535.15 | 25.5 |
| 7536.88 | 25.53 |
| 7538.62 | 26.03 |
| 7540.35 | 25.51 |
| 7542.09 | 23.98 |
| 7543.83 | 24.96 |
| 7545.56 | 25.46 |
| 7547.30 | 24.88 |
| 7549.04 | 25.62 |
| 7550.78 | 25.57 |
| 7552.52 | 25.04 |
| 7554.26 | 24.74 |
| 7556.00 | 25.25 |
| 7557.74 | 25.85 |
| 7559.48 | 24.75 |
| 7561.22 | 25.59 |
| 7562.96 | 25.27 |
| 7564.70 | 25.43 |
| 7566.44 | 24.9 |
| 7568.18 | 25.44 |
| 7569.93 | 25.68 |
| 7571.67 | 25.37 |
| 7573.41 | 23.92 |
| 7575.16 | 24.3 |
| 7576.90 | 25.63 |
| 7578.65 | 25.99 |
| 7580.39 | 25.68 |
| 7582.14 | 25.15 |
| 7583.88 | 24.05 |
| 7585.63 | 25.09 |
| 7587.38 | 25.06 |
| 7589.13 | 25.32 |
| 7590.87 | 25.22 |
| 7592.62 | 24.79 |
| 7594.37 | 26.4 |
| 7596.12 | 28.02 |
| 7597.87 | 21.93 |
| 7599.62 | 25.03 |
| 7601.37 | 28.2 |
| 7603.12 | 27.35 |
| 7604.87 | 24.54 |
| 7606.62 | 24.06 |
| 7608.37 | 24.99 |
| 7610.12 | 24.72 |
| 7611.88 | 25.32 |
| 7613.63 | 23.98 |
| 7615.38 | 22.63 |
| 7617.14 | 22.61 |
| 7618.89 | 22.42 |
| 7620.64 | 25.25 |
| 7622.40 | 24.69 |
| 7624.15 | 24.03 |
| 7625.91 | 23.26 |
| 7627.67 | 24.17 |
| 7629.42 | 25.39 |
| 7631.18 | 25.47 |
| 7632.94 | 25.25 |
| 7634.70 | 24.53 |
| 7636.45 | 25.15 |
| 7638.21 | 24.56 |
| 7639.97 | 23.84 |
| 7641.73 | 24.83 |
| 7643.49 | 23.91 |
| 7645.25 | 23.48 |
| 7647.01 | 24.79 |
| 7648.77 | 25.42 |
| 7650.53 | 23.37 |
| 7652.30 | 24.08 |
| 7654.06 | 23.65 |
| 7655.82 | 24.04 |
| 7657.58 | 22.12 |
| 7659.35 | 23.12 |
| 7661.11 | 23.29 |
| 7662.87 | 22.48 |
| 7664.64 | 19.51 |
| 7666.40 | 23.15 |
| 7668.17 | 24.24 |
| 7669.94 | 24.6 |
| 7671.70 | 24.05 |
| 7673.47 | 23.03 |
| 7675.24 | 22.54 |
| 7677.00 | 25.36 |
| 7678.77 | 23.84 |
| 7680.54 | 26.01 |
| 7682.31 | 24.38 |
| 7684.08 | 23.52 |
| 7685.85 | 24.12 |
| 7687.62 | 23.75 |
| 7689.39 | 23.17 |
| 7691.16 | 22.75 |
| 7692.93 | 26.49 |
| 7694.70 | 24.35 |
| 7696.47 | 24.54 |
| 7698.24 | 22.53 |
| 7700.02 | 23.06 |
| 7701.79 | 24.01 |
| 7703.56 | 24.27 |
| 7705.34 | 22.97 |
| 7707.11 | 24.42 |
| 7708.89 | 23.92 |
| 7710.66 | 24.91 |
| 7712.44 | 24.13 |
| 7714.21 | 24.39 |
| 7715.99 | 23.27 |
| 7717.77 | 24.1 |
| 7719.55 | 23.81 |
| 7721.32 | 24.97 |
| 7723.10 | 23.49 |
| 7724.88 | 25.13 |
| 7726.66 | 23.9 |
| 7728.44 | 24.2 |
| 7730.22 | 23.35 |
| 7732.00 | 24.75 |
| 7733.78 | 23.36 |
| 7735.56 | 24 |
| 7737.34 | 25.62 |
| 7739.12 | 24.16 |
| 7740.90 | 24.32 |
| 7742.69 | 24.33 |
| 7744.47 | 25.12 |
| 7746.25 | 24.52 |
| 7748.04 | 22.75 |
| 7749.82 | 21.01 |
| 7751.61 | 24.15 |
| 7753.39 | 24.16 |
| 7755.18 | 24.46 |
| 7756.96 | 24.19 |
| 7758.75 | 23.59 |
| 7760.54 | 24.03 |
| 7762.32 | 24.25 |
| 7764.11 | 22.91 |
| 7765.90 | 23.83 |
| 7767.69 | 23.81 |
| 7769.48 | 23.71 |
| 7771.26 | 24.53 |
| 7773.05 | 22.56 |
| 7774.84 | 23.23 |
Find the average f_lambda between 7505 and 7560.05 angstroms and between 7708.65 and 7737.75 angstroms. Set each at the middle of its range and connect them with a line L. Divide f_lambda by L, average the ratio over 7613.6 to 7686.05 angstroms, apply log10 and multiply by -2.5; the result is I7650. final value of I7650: 0.03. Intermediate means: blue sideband 25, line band 23.9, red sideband 24.2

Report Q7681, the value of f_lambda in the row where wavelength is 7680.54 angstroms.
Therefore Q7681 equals 26.01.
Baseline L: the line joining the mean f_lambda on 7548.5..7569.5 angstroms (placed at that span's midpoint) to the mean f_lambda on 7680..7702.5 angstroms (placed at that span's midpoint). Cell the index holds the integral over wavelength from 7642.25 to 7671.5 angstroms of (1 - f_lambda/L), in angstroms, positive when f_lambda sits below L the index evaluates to 1.0 angstroms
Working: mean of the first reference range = 25.3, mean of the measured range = 23.5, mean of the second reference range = 24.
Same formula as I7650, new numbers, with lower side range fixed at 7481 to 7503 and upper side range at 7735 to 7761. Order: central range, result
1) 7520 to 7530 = -0.01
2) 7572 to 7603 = -0.03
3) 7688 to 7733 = 0.01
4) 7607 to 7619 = 0.03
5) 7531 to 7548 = -0.01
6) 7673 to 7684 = 0.00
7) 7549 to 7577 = -0.02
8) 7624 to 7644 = -0.01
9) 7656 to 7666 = 0.09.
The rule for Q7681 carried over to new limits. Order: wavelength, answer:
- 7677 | 25.36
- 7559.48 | 24.75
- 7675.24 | 22.54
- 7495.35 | 23.4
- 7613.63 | 23.98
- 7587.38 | 25.06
